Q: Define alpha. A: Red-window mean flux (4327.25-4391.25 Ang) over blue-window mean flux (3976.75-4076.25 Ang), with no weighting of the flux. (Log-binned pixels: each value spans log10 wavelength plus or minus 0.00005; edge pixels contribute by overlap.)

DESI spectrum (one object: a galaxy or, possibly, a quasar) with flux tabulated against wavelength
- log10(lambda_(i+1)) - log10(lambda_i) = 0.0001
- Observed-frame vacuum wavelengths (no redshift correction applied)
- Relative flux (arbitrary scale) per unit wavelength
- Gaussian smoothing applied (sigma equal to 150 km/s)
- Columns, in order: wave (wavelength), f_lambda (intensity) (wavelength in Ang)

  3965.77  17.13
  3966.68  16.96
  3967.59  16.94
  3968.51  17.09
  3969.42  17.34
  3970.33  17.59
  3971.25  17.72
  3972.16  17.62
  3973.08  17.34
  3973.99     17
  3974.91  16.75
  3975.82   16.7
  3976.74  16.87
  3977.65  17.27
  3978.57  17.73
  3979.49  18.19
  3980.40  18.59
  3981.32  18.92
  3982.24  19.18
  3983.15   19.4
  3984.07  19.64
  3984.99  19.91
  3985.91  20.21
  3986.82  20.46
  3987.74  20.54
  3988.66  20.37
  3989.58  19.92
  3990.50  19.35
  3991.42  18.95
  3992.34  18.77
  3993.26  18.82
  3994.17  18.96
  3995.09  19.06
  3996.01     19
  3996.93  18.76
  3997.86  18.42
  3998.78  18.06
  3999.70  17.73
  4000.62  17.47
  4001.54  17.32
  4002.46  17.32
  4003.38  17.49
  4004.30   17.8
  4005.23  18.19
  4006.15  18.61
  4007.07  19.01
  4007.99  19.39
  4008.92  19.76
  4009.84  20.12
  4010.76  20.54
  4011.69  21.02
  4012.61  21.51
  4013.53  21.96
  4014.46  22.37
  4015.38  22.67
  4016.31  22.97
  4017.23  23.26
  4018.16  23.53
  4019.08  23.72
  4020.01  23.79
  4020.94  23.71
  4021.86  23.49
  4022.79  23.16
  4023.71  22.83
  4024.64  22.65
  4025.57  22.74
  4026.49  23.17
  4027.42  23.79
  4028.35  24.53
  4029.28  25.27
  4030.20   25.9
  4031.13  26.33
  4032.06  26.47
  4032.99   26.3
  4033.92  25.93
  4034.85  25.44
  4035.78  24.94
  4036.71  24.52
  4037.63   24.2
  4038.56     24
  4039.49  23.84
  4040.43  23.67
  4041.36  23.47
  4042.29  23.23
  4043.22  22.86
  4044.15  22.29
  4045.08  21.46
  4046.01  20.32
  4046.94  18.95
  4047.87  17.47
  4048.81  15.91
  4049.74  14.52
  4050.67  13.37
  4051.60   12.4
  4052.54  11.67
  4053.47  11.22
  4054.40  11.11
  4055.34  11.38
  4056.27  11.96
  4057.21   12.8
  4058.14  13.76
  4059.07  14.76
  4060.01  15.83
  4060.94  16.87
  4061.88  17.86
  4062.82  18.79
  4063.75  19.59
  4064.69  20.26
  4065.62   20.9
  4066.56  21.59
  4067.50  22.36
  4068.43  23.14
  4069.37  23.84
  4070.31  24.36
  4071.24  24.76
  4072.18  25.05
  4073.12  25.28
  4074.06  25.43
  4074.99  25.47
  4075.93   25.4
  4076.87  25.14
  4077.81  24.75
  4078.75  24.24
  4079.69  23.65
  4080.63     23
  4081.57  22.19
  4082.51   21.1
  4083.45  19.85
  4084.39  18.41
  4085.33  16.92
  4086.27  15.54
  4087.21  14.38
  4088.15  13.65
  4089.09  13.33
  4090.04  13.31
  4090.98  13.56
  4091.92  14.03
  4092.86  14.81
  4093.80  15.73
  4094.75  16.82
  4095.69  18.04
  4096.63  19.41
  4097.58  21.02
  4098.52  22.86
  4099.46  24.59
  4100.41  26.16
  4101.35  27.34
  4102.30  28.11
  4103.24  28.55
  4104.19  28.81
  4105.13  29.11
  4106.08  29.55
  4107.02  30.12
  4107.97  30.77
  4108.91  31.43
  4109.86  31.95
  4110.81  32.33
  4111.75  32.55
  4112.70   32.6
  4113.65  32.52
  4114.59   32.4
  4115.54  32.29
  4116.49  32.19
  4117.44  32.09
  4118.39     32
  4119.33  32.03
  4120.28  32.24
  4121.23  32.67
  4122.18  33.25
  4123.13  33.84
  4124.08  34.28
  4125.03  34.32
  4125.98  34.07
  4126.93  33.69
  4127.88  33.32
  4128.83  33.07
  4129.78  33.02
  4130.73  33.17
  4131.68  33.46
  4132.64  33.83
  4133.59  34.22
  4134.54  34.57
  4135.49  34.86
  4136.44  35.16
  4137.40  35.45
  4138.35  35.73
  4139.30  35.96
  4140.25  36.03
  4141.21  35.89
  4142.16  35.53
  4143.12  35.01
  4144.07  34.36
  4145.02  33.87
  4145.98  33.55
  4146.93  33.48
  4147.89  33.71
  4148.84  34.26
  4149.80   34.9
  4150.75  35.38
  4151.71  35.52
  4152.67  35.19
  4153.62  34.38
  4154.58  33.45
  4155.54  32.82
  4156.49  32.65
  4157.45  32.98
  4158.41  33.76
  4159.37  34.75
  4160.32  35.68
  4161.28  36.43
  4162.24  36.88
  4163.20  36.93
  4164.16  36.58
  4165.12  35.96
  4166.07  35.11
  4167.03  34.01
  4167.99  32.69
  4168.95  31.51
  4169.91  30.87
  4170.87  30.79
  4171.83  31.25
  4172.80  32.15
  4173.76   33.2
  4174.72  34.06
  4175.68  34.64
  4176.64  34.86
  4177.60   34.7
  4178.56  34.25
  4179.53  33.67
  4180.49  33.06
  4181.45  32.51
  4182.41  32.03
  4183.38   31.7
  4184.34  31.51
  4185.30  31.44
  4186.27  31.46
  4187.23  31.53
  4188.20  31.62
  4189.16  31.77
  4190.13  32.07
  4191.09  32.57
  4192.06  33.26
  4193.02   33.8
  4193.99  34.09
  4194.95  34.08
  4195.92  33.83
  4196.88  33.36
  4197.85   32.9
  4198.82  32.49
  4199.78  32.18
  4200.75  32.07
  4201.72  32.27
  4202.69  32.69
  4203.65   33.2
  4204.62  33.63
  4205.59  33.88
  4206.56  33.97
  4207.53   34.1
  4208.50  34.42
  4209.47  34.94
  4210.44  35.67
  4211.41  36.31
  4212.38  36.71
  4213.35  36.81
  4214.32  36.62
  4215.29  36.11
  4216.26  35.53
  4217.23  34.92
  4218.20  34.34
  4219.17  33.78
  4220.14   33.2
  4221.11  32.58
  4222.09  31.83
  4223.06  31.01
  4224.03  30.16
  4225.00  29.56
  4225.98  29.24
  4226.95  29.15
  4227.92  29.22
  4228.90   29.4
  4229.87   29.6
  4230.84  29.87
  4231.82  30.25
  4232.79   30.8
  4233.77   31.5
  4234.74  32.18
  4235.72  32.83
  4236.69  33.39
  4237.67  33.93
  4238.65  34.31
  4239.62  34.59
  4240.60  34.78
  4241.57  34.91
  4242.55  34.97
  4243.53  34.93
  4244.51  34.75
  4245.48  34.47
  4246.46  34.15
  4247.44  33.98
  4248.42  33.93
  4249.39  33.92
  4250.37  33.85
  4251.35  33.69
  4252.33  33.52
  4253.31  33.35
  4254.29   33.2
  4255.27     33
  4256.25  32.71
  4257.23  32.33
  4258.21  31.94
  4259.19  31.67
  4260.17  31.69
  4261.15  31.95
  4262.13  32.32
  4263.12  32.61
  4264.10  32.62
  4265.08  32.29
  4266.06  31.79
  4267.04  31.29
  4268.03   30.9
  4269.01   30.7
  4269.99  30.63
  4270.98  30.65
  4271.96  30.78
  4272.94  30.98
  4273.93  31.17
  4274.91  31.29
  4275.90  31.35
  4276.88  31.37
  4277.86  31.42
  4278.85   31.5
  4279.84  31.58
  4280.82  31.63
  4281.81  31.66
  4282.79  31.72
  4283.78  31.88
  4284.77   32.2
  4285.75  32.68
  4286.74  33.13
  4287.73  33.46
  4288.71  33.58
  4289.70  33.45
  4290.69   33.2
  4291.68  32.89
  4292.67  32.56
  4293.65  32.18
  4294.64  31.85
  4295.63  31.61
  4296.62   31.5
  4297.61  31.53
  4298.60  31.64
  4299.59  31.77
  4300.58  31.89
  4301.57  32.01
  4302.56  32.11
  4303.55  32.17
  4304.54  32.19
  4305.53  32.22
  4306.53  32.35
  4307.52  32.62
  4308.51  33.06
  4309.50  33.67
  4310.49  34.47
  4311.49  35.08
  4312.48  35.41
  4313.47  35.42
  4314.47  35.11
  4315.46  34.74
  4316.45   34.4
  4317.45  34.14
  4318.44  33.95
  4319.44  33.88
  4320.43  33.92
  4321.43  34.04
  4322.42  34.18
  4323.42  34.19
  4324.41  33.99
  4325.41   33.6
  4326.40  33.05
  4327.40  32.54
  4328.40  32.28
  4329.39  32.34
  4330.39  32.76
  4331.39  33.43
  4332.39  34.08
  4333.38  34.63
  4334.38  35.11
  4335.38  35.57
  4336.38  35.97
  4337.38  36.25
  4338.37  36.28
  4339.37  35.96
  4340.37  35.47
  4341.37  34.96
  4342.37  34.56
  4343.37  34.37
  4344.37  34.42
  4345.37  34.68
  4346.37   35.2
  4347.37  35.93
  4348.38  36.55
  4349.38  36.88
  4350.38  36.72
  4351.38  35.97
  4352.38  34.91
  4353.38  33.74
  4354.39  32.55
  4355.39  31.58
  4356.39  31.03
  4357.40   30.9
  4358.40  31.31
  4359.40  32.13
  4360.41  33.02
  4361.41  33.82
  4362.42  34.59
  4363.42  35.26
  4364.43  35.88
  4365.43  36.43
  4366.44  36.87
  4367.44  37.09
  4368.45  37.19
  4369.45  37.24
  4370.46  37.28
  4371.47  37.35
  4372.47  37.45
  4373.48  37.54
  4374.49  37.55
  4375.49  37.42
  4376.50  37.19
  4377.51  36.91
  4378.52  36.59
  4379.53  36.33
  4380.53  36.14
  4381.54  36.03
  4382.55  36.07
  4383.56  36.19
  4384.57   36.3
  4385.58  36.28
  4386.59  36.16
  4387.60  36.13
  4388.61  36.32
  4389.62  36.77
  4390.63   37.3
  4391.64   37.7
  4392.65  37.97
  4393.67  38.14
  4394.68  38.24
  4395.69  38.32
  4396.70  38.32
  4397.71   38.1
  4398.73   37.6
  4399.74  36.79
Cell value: 1.7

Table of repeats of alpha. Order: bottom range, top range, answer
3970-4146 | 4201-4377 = 1.44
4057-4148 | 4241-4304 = 1.22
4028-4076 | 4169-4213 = 1.61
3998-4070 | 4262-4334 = 1.60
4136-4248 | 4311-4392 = 1.05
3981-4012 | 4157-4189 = 1.76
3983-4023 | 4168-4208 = 1.63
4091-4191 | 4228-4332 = 1.03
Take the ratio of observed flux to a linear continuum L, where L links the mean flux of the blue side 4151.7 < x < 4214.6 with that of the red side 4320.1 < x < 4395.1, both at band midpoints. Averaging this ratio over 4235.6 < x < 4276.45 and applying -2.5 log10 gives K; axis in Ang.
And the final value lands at 0.050 mag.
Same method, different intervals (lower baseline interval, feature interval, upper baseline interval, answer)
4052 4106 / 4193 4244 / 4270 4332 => -0.19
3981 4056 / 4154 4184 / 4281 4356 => -0.24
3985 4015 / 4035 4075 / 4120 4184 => 0.25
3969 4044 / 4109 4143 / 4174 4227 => -0.18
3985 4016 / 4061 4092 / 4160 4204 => 0.21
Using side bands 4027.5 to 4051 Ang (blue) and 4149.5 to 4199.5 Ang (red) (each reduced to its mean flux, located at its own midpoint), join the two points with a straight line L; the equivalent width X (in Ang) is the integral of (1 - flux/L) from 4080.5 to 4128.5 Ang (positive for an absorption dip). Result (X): 3.8 Ang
